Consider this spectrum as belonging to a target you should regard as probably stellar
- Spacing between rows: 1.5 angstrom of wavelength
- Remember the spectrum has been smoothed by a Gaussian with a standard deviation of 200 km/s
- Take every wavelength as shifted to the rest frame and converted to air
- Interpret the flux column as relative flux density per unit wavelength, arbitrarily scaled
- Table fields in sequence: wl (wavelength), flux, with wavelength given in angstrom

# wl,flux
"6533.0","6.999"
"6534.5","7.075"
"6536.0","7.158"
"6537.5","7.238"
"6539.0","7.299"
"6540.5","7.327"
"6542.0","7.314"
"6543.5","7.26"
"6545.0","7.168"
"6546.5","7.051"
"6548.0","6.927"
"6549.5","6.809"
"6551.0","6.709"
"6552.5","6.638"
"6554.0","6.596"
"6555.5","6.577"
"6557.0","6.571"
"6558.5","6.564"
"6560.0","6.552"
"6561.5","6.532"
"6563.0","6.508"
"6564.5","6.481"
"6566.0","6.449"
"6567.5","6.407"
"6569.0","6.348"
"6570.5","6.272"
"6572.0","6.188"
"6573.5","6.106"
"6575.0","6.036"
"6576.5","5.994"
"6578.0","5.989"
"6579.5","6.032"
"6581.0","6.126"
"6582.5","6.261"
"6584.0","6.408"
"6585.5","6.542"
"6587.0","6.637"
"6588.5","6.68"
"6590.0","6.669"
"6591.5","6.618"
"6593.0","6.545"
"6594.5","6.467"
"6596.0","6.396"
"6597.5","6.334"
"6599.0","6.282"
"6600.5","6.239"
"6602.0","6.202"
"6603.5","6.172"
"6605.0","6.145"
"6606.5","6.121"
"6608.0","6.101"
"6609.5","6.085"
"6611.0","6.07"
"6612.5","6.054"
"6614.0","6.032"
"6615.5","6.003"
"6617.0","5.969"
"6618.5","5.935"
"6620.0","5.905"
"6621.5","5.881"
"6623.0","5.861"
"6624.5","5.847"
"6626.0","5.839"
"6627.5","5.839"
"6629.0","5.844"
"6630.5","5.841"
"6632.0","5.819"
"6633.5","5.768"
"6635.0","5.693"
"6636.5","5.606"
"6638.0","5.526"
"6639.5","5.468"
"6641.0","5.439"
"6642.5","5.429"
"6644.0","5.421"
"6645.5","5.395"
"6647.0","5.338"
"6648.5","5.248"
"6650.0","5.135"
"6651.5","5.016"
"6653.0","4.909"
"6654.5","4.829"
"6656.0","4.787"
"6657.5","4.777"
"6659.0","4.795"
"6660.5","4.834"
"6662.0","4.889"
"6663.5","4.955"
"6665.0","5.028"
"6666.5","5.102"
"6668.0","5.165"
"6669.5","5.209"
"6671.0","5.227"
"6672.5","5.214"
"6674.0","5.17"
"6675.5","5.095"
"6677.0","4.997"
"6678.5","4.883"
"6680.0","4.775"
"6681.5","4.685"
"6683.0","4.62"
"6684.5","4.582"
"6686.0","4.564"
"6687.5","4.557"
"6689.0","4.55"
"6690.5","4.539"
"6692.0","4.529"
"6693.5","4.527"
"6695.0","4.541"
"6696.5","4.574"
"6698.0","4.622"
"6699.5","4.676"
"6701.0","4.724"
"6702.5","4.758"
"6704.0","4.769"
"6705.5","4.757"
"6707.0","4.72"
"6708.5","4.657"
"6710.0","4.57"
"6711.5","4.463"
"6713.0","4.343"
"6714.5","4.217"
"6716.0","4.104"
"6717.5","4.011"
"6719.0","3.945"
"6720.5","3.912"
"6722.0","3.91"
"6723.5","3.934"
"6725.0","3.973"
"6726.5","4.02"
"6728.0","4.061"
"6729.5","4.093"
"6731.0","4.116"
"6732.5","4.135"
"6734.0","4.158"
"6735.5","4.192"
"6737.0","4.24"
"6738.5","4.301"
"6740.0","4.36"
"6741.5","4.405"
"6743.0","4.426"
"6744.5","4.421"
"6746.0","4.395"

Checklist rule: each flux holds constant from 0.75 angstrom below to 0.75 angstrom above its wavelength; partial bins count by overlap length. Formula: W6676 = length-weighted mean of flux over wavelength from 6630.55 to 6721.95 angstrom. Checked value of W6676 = 4.87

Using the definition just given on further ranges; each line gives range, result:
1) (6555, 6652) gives 6.06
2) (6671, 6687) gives 4.87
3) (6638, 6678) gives 5.12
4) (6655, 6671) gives 4.96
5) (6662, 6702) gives 4.81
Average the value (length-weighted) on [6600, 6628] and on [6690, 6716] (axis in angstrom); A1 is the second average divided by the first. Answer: 0.8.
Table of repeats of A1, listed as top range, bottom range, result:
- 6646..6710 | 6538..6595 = 0.74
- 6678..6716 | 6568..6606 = 0.73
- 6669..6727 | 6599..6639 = 0.77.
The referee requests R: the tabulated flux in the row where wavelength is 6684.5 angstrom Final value 4.582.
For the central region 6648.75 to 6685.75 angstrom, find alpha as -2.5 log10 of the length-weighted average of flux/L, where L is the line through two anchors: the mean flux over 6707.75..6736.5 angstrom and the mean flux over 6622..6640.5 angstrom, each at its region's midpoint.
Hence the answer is 0.035 mag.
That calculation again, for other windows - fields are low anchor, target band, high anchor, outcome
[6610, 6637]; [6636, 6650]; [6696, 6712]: 0.04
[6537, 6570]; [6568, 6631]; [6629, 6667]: -0.02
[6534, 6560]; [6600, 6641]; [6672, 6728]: -0.02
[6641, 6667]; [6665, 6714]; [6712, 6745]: -0.03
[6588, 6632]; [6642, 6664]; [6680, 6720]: 0.07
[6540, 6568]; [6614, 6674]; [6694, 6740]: 0.00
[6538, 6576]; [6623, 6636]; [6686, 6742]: -0.04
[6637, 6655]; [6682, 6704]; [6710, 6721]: -0.02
